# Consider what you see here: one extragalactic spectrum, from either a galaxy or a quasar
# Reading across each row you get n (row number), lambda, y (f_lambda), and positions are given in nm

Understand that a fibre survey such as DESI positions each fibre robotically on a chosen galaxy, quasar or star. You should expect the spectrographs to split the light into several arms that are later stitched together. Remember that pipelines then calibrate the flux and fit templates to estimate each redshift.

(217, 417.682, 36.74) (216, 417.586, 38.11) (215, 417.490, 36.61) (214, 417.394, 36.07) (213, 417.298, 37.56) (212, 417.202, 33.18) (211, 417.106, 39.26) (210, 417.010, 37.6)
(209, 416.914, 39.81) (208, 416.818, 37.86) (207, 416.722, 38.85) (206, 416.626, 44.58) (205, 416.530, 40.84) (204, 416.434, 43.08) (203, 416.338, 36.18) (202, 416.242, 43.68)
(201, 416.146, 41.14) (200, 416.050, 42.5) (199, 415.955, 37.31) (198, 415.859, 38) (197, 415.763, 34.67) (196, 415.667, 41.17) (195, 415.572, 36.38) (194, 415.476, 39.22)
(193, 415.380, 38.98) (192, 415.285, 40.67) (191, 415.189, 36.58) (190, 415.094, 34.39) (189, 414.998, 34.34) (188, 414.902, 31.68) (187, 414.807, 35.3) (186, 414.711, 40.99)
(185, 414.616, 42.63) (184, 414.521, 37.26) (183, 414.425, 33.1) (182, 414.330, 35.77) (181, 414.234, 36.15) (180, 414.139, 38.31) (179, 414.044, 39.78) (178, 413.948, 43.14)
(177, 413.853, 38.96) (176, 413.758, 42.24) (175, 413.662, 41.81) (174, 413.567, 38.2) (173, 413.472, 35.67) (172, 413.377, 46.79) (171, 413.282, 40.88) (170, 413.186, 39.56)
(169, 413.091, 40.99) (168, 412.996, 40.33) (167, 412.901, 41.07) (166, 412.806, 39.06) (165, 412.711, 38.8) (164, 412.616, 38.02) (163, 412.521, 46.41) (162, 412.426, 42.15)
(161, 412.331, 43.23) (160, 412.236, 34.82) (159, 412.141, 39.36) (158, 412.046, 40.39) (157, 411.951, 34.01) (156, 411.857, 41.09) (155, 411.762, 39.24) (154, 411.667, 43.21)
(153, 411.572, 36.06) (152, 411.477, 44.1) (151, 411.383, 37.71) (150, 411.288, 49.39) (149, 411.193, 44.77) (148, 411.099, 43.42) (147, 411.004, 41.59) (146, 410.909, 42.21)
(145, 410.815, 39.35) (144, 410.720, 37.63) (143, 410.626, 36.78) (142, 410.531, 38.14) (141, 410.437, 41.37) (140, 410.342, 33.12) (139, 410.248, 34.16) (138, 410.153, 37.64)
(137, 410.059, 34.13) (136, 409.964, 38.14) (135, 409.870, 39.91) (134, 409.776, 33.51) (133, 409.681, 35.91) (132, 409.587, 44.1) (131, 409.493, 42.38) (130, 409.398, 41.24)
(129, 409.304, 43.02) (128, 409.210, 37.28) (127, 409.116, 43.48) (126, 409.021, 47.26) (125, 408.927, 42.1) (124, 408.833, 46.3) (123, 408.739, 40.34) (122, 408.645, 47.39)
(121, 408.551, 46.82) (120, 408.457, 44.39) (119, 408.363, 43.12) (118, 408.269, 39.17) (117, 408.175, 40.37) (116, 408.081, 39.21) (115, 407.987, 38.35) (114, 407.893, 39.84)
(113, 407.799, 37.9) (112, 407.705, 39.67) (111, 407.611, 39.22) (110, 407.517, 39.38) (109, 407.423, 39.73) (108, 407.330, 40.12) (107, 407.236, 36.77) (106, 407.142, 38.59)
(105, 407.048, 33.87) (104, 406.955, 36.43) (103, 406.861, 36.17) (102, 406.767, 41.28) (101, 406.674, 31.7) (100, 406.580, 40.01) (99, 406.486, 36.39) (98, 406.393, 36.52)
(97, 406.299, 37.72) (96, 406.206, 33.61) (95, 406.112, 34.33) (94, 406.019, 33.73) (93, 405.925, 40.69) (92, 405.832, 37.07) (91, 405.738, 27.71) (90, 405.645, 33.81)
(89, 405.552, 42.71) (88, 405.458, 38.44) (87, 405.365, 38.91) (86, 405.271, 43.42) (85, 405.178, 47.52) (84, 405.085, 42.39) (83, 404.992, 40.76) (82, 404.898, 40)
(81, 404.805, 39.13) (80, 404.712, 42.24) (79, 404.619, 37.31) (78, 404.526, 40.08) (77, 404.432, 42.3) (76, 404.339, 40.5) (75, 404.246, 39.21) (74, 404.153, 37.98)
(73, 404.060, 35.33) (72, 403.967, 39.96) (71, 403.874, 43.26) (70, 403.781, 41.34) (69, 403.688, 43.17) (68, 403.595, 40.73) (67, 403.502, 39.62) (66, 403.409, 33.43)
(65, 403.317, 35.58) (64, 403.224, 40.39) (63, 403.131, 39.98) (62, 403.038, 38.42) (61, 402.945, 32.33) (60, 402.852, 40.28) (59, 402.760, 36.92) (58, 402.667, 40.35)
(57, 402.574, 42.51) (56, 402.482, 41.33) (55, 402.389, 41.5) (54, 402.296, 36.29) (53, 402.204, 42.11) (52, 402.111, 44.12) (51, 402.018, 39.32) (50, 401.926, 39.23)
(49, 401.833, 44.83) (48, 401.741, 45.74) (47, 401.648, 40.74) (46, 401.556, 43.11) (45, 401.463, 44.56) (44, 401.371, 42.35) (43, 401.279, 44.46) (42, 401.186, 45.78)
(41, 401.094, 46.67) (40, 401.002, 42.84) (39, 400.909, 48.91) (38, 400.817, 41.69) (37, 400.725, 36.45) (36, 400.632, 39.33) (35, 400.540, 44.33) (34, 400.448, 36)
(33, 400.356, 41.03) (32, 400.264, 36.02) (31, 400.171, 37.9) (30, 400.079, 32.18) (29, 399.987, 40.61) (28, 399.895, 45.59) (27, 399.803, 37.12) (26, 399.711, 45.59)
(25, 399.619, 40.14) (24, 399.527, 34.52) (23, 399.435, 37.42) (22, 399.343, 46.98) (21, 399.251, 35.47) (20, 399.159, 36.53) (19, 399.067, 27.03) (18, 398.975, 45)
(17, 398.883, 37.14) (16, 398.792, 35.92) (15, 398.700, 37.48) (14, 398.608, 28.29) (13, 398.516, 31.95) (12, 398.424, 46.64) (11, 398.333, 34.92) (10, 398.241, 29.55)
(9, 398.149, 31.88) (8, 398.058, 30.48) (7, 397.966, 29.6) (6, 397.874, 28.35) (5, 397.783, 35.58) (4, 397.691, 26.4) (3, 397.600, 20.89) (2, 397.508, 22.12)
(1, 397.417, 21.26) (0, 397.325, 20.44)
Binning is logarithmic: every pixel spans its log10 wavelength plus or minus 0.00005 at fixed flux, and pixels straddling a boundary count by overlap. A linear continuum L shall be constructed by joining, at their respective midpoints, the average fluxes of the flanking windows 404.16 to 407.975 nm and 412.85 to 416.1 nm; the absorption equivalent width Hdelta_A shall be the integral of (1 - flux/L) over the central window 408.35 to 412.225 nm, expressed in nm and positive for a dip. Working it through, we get -0.20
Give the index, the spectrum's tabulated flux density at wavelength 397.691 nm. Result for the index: 26.4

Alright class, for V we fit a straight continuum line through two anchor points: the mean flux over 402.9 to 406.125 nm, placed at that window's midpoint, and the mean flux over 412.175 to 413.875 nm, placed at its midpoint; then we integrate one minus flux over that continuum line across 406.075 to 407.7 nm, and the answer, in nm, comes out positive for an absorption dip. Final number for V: 0.09 nm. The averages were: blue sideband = 39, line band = 37.2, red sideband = 40.5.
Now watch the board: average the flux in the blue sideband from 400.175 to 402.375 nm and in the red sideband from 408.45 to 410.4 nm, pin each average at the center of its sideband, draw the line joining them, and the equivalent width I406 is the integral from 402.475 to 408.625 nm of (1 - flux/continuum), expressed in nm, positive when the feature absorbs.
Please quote 0.327 nm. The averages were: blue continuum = 41.9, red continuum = 40.5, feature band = 39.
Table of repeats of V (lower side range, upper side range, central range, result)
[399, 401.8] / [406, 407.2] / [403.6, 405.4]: -0.15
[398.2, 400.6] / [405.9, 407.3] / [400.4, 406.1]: -0.49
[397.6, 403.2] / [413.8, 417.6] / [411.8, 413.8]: -0.10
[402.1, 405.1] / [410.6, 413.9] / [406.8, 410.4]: 0.04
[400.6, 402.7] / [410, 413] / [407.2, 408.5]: 0.03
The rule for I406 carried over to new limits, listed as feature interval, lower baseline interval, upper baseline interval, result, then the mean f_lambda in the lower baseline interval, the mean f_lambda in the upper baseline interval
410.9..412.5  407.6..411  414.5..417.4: -0.06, 40.2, 38.5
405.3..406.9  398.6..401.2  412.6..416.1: 0.10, 39.4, 38.7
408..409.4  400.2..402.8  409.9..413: -0.08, 41.7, 39.7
